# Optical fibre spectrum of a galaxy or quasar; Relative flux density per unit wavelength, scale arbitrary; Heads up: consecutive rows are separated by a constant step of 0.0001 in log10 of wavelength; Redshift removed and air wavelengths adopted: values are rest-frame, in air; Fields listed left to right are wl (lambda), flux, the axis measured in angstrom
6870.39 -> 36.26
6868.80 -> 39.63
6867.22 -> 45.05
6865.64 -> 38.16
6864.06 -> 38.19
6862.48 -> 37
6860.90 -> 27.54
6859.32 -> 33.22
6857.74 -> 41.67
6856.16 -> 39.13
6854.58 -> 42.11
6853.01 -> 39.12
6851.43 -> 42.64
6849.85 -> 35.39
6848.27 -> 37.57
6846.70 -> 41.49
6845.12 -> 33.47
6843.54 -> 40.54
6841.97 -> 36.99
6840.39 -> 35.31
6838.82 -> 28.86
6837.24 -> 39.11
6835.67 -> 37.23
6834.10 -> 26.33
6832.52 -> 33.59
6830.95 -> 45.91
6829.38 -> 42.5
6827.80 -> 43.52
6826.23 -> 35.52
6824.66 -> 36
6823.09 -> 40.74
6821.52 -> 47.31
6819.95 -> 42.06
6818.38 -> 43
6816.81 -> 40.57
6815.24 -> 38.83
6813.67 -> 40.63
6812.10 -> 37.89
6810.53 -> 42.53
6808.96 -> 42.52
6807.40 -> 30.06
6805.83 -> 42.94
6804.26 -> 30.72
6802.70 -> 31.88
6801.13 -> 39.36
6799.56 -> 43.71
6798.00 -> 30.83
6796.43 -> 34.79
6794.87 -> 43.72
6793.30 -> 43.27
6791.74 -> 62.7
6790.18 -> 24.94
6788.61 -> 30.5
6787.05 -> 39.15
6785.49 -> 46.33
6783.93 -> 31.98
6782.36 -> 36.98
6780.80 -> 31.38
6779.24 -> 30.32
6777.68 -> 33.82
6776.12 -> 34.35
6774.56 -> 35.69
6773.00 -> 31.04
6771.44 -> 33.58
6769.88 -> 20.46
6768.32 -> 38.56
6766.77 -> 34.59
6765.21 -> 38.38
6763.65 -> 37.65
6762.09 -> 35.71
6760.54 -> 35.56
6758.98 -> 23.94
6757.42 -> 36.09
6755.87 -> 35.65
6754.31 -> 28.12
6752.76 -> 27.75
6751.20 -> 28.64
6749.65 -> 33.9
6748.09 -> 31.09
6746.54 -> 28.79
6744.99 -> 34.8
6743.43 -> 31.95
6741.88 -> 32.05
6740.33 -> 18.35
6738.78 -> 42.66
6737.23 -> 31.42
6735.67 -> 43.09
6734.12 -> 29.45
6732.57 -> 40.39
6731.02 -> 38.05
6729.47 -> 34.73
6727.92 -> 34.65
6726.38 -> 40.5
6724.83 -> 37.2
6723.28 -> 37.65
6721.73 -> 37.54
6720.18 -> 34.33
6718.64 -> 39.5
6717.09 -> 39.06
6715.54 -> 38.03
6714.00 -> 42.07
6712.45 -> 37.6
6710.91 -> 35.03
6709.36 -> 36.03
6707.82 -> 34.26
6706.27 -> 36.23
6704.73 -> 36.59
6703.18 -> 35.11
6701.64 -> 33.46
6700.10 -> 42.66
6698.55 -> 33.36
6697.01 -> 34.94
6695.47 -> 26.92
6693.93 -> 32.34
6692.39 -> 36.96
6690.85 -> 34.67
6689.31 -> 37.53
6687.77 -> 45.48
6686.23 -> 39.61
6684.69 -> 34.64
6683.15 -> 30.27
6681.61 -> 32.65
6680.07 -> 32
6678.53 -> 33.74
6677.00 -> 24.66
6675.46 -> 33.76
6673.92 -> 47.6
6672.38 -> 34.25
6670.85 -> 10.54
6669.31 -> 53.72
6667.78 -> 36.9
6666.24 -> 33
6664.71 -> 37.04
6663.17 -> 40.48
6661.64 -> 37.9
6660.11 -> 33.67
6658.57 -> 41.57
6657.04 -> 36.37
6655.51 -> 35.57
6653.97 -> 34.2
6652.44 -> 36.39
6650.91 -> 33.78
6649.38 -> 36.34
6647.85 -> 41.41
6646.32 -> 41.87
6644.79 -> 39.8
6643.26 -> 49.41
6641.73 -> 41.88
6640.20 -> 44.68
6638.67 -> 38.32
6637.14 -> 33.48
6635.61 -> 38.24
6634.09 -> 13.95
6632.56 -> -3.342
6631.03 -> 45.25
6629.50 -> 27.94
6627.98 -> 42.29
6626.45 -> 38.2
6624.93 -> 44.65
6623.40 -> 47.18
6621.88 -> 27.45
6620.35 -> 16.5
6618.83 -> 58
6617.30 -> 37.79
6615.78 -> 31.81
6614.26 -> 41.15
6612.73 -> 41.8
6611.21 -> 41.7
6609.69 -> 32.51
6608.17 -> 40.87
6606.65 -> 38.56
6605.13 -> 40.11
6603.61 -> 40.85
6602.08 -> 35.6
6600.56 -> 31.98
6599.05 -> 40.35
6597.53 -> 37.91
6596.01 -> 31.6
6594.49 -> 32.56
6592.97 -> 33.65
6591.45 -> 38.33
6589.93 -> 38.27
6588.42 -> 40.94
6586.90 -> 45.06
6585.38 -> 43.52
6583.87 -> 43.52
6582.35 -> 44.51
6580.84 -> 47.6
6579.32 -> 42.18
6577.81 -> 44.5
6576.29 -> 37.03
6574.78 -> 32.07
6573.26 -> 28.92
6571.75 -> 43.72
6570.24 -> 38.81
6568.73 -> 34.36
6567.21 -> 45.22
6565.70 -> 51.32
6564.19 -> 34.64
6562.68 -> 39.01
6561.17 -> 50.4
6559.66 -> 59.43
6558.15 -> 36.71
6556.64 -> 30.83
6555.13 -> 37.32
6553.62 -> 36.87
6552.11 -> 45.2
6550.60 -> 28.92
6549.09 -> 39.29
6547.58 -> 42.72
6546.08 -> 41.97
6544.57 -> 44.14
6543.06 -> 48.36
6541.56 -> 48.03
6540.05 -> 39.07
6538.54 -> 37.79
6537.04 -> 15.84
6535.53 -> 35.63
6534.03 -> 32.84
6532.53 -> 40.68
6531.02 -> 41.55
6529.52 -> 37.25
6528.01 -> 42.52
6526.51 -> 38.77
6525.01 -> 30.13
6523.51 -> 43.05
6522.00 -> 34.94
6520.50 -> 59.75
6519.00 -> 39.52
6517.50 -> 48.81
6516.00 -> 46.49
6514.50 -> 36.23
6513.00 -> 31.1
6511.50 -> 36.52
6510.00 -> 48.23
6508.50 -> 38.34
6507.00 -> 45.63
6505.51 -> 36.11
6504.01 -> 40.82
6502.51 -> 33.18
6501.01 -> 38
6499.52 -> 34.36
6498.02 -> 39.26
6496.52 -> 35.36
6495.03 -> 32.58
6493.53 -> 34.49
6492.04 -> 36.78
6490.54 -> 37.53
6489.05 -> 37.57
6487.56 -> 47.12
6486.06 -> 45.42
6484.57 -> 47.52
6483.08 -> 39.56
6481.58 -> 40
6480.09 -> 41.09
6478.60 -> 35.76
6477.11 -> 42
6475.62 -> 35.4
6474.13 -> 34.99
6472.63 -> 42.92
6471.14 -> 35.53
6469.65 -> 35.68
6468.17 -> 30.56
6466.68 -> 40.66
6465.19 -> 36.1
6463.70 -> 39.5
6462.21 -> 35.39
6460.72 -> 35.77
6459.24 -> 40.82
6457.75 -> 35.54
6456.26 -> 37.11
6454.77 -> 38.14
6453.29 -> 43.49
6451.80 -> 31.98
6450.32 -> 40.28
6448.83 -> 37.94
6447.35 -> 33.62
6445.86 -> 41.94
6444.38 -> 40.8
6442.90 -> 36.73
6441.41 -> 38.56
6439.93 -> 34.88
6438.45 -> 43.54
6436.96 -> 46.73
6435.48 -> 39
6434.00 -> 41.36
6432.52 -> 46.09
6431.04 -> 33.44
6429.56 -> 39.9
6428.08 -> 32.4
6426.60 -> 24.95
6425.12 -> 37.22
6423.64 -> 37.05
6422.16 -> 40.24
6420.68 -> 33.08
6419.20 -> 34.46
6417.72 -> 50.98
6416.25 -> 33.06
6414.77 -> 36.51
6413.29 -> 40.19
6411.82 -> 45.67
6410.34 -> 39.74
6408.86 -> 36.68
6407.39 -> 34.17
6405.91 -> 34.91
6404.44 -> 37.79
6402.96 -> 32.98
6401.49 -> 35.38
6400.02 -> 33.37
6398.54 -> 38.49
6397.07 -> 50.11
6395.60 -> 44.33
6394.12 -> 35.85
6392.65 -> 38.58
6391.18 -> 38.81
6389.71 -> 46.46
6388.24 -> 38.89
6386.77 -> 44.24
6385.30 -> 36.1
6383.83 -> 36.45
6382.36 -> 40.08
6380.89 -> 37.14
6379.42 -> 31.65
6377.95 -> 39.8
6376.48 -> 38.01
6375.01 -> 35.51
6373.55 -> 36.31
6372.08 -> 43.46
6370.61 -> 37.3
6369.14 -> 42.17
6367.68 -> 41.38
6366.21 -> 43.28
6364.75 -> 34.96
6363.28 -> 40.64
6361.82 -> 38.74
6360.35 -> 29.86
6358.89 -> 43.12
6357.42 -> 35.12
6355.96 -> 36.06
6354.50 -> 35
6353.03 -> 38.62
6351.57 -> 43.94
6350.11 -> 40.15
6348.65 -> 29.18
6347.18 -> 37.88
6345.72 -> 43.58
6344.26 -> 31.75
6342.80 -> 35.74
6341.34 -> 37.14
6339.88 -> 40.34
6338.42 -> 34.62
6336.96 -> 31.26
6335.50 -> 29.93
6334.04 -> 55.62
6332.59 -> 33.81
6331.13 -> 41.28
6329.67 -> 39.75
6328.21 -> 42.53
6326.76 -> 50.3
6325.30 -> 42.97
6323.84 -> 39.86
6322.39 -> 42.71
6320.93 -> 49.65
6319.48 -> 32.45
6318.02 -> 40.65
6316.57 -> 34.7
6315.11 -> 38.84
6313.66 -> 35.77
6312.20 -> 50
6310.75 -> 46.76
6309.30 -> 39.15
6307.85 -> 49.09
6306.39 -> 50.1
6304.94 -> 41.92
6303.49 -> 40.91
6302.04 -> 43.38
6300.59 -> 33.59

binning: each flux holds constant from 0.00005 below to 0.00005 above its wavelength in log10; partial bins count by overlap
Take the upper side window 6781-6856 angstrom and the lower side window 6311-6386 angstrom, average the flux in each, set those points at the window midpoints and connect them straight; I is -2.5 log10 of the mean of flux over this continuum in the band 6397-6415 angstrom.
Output 0.03 mag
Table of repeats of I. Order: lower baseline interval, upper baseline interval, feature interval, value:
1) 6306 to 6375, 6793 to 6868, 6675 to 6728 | 0.08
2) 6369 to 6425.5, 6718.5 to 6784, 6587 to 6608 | -0.05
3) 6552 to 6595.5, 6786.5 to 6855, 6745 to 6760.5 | 0.26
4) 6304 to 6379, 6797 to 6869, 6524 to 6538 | 0.11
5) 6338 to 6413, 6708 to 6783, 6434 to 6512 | -0.04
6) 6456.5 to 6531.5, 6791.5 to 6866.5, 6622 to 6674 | 0.07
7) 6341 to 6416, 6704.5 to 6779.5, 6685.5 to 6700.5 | -0.04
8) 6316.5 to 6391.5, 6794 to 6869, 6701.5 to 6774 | 0.12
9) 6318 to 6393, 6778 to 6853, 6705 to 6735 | 0.04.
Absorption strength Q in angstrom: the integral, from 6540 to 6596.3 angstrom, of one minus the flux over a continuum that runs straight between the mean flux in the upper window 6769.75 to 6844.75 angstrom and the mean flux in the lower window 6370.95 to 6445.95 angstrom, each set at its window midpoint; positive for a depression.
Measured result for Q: -3.8 angstrom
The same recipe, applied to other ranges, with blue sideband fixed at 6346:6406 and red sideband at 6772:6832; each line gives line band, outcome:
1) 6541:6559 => -0.8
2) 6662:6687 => 2.4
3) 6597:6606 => 0.1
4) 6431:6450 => -0.7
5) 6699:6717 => 0.6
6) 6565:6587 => -1.7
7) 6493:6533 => -1.0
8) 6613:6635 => 2.7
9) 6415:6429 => 0.9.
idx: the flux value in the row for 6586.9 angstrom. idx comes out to 45.06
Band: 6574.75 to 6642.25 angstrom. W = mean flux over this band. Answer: 37.4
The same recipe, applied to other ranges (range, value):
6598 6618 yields 38.1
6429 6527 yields 39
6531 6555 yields 38.6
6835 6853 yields 37.2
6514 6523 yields 44.5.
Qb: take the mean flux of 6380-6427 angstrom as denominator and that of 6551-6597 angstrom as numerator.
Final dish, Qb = 1.05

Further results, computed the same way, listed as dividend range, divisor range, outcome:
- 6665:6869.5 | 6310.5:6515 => 0.94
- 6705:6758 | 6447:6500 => 0.92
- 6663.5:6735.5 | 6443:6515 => 0.94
